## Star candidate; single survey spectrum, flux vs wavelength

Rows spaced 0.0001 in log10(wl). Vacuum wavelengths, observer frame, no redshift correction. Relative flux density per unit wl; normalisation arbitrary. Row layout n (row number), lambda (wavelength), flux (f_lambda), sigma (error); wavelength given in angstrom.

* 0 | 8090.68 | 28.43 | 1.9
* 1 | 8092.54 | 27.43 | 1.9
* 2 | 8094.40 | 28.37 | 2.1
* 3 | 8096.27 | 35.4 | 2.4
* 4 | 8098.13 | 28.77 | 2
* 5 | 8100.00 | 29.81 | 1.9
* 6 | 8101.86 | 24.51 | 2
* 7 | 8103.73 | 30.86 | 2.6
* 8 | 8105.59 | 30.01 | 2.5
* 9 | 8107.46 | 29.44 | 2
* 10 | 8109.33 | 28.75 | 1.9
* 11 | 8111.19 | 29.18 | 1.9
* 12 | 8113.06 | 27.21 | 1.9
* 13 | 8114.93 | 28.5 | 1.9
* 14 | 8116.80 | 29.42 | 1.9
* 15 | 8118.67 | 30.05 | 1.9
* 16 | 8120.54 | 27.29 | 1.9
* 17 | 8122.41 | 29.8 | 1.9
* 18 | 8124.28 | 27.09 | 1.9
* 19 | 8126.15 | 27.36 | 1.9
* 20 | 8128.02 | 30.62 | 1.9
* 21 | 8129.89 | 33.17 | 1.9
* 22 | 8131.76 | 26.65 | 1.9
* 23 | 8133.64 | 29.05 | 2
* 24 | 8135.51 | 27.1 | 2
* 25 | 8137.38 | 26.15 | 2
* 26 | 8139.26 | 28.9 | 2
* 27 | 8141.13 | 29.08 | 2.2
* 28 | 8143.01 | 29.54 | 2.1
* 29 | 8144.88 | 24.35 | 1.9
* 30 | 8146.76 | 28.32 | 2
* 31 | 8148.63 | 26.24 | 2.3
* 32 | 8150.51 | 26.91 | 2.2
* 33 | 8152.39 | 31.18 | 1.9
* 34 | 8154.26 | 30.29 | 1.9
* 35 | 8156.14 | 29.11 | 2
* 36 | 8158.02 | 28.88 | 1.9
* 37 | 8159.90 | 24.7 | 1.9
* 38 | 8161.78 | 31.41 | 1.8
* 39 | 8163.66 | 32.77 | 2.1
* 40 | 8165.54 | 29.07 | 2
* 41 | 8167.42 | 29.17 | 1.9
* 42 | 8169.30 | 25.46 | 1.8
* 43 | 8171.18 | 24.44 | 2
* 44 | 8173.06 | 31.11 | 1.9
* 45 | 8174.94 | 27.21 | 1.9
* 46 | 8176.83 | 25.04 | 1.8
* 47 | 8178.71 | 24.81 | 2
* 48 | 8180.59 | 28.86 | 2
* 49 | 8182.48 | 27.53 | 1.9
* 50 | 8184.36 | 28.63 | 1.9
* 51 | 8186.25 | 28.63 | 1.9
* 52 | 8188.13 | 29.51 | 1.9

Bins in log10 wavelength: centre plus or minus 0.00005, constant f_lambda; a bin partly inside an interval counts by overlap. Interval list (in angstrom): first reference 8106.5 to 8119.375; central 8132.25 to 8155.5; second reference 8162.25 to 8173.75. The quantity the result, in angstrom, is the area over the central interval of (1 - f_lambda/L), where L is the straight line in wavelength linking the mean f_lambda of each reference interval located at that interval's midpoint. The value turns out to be 0.6 angstrom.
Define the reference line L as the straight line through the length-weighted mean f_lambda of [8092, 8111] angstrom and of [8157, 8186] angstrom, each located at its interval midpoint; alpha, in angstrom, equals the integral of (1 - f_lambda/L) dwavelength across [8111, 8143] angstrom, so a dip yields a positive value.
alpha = 0.2 angstrom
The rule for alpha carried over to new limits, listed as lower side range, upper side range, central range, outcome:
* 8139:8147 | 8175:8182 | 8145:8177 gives -1.3 angstrom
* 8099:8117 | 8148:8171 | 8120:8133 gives -0.1 angstrom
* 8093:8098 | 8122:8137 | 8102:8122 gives 0.7 angstrom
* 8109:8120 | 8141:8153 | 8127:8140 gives -0.3 angstrom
